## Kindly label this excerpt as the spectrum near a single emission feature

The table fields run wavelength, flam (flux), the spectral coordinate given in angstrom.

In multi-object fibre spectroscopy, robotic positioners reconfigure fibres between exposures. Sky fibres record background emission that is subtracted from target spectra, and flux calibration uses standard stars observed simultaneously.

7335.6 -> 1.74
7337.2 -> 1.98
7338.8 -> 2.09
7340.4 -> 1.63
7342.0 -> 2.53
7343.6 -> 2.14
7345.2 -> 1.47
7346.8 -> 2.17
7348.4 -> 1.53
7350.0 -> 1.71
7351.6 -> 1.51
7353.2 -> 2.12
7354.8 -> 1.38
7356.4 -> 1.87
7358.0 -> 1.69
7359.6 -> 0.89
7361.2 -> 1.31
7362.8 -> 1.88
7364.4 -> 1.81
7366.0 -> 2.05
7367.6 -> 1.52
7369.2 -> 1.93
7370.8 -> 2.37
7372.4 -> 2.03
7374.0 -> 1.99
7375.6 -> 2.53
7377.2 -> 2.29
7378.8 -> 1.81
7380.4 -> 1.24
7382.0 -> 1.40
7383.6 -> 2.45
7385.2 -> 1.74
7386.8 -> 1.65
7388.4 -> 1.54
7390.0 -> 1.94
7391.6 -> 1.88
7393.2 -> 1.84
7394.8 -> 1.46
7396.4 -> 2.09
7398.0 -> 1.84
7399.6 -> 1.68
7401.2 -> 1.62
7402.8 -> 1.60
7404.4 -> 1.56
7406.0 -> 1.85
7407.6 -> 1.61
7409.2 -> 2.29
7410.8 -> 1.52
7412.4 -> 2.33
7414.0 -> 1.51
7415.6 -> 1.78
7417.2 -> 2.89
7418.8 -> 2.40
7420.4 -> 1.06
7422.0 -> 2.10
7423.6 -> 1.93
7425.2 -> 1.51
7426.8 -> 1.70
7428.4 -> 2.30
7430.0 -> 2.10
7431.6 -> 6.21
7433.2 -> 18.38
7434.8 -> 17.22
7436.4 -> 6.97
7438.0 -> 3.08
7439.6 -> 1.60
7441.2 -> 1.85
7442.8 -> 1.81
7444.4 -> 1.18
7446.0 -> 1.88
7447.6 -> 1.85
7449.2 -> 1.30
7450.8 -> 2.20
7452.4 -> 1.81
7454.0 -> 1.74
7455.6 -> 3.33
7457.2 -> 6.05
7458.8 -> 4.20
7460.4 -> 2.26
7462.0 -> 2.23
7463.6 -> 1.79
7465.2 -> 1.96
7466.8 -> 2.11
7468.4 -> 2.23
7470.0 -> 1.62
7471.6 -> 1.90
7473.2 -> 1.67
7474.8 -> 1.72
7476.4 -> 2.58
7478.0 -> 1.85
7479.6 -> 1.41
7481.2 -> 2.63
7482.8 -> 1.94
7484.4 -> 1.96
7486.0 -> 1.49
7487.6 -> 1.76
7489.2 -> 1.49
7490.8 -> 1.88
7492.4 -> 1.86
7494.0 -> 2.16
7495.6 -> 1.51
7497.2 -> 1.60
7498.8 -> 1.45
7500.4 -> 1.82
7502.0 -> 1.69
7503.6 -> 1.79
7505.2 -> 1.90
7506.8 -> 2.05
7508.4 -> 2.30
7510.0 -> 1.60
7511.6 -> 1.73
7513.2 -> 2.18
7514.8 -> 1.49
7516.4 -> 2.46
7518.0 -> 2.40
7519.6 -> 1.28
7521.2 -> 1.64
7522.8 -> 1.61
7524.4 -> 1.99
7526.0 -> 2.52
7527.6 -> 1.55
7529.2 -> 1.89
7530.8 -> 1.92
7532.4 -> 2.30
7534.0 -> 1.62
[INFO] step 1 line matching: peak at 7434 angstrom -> H-alpha 6563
